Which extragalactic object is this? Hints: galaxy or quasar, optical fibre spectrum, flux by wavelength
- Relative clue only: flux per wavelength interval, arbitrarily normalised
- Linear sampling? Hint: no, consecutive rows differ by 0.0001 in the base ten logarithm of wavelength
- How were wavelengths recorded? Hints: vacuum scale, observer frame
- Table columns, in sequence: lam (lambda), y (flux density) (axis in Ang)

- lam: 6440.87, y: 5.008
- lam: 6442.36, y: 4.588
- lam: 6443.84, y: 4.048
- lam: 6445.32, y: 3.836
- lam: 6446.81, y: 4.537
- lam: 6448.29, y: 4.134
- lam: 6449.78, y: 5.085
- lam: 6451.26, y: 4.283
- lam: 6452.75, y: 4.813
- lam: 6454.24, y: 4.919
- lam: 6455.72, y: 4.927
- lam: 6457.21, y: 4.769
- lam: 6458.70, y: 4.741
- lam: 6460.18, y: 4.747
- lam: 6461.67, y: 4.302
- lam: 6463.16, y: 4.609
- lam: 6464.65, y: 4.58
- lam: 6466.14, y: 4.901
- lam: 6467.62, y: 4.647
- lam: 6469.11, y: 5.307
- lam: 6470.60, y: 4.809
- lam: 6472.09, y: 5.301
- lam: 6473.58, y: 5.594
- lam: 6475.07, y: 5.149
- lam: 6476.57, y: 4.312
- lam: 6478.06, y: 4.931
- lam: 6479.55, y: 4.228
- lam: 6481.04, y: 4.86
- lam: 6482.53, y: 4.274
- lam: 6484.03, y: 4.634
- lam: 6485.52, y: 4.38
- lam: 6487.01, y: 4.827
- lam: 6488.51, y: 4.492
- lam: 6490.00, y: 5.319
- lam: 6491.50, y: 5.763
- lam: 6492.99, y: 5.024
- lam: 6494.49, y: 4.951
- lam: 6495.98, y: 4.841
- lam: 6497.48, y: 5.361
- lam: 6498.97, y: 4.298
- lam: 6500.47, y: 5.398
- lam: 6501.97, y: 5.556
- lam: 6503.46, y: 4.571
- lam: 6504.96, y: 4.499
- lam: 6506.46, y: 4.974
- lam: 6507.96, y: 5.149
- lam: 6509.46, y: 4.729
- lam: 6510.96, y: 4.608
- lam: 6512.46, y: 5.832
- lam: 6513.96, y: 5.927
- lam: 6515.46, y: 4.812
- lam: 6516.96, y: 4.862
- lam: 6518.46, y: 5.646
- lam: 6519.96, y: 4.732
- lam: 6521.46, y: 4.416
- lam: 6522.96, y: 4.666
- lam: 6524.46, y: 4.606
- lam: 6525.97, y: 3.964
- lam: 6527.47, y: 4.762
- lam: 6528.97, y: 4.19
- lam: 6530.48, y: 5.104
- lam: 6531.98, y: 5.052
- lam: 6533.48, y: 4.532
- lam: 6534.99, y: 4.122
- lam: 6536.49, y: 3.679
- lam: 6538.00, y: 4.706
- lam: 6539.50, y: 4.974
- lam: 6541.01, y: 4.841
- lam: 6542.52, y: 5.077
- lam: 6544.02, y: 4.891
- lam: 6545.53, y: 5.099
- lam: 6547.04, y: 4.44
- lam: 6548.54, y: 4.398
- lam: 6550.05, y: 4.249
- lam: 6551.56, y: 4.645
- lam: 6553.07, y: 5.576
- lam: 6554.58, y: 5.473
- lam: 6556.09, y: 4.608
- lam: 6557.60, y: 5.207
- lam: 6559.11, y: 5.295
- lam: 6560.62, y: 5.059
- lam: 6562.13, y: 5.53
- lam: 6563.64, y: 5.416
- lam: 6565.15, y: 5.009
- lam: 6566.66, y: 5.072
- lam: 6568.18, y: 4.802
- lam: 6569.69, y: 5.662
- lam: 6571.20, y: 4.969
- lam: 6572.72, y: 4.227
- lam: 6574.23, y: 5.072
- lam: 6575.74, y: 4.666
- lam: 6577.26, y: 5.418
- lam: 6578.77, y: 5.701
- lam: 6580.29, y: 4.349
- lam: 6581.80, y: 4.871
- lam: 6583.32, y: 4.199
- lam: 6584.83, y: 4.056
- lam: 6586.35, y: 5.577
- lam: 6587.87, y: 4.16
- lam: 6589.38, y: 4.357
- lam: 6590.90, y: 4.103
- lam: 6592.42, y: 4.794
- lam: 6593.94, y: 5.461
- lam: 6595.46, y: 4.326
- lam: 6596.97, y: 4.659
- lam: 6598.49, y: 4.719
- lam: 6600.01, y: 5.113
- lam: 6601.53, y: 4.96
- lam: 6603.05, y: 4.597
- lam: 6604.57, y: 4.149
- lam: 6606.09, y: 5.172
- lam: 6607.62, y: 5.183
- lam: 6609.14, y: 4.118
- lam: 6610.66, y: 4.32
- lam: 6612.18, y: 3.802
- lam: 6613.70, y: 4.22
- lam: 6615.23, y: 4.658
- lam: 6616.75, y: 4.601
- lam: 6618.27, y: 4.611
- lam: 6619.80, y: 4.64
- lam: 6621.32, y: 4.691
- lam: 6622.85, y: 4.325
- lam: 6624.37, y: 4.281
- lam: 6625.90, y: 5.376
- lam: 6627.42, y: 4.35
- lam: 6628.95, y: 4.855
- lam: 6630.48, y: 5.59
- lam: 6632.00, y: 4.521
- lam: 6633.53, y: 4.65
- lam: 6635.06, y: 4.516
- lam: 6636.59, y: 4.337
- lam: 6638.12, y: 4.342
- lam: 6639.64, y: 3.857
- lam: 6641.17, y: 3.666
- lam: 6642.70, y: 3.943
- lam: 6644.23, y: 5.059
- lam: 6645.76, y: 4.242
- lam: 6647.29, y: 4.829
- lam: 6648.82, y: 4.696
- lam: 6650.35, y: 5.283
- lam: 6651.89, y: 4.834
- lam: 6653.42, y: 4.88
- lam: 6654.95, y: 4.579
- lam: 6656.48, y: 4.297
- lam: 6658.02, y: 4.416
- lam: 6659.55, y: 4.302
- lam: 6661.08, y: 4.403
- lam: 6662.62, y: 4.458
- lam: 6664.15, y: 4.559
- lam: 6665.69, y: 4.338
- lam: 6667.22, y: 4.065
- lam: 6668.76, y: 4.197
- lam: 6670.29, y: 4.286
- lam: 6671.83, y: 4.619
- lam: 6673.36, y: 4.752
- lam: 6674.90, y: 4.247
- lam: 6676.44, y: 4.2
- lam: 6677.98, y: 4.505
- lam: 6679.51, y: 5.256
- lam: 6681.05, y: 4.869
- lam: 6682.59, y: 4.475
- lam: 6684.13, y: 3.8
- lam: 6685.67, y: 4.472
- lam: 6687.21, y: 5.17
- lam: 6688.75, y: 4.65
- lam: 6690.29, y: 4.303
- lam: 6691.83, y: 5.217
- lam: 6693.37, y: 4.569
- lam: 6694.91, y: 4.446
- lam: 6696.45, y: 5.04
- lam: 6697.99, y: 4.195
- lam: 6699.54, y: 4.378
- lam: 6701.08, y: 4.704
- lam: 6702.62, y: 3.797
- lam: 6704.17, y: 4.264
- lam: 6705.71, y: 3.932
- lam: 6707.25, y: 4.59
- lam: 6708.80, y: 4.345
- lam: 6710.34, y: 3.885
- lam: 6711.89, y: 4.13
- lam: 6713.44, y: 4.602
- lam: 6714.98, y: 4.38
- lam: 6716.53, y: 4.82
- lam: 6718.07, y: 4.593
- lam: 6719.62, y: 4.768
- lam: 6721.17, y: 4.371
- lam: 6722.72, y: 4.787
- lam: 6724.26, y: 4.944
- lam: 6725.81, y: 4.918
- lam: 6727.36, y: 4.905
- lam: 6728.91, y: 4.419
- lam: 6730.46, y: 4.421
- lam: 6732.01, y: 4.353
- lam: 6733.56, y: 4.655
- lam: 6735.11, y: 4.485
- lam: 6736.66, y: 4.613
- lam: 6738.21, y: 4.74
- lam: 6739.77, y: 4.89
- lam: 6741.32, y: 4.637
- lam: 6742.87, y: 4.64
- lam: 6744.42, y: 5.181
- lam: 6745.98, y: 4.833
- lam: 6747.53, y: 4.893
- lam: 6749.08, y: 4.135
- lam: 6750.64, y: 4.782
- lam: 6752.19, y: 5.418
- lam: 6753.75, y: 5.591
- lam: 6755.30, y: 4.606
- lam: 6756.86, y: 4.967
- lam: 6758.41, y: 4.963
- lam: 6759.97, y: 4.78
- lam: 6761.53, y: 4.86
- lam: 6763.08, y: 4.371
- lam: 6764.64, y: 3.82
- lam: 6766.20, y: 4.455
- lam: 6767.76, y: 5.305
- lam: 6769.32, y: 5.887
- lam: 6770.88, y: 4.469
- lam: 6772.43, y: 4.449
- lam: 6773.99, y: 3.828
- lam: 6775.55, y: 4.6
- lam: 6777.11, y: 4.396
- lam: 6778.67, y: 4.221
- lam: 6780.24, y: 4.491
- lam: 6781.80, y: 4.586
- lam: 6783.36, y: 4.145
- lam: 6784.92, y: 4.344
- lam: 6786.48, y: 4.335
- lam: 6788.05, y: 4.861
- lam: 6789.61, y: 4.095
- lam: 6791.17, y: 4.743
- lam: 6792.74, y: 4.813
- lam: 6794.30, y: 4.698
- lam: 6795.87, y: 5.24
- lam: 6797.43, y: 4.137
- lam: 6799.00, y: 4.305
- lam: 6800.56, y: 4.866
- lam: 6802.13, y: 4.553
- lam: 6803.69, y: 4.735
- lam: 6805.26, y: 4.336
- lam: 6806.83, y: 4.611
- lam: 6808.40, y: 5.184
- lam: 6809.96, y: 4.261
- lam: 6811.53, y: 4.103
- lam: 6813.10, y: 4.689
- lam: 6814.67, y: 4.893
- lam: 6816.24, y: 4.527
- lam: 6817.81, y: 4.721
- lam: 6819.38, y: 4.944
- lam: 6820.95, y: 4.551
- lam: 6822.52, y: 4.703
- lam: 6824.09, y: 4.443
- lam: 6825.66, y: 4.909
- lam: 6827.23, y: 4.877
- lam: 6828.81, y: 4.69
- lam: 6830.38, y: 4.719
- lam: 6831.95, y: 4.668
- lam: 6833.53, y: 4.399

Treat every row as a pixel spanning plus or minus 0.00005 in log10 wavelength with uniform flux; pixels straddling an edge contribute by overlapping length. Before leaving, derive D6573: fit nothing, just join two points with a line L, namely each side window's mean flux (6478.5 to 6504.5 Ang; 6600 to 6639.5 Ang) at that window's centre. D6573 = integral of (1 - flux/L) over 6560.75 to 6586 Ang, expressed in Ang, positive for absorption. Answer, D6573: -1.4 Ang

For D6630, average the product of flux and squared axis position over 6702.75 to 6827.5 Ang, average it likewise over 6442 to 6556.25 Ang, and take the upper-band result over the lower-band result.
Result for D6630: 1.04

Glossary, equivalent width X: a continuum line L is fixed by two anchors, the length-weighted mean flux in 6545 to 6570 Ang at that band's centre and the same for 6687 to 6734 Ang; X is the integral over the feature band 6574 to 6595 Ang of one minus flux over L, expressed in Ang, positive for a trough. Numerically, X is 0.8 Ang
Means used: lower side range 5.02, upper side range 4.53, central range 4.76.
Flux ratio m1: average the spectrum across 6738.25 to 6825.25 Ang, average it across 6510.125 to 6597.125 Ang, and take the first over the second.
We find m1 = 0.96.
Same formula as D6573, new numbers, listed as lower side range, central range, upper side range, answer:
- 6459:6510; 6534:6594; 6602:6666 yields -1.9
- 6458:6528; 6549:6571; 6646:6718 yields -1.7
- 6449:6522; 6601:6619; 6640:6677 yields 0.2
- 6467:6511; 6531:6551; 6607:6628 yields 0.5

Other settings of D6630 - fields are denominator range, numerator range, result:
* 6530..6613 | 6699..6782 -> 1.01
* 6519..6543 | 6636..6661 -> 1.01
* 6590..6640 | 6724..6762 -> 1.08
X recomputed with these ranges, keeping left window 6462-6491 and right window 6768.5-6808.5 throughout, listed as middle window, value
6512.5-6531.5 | -0.3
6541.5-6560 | -0.7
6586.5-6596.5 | 0.2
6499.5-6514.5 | -1.0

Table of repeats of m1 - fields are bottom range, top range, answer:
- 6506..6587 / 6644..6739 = 0.93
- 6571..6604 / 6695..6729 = 0.95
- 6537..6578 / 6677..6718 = 0.90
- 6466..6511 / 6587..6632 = 0.95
